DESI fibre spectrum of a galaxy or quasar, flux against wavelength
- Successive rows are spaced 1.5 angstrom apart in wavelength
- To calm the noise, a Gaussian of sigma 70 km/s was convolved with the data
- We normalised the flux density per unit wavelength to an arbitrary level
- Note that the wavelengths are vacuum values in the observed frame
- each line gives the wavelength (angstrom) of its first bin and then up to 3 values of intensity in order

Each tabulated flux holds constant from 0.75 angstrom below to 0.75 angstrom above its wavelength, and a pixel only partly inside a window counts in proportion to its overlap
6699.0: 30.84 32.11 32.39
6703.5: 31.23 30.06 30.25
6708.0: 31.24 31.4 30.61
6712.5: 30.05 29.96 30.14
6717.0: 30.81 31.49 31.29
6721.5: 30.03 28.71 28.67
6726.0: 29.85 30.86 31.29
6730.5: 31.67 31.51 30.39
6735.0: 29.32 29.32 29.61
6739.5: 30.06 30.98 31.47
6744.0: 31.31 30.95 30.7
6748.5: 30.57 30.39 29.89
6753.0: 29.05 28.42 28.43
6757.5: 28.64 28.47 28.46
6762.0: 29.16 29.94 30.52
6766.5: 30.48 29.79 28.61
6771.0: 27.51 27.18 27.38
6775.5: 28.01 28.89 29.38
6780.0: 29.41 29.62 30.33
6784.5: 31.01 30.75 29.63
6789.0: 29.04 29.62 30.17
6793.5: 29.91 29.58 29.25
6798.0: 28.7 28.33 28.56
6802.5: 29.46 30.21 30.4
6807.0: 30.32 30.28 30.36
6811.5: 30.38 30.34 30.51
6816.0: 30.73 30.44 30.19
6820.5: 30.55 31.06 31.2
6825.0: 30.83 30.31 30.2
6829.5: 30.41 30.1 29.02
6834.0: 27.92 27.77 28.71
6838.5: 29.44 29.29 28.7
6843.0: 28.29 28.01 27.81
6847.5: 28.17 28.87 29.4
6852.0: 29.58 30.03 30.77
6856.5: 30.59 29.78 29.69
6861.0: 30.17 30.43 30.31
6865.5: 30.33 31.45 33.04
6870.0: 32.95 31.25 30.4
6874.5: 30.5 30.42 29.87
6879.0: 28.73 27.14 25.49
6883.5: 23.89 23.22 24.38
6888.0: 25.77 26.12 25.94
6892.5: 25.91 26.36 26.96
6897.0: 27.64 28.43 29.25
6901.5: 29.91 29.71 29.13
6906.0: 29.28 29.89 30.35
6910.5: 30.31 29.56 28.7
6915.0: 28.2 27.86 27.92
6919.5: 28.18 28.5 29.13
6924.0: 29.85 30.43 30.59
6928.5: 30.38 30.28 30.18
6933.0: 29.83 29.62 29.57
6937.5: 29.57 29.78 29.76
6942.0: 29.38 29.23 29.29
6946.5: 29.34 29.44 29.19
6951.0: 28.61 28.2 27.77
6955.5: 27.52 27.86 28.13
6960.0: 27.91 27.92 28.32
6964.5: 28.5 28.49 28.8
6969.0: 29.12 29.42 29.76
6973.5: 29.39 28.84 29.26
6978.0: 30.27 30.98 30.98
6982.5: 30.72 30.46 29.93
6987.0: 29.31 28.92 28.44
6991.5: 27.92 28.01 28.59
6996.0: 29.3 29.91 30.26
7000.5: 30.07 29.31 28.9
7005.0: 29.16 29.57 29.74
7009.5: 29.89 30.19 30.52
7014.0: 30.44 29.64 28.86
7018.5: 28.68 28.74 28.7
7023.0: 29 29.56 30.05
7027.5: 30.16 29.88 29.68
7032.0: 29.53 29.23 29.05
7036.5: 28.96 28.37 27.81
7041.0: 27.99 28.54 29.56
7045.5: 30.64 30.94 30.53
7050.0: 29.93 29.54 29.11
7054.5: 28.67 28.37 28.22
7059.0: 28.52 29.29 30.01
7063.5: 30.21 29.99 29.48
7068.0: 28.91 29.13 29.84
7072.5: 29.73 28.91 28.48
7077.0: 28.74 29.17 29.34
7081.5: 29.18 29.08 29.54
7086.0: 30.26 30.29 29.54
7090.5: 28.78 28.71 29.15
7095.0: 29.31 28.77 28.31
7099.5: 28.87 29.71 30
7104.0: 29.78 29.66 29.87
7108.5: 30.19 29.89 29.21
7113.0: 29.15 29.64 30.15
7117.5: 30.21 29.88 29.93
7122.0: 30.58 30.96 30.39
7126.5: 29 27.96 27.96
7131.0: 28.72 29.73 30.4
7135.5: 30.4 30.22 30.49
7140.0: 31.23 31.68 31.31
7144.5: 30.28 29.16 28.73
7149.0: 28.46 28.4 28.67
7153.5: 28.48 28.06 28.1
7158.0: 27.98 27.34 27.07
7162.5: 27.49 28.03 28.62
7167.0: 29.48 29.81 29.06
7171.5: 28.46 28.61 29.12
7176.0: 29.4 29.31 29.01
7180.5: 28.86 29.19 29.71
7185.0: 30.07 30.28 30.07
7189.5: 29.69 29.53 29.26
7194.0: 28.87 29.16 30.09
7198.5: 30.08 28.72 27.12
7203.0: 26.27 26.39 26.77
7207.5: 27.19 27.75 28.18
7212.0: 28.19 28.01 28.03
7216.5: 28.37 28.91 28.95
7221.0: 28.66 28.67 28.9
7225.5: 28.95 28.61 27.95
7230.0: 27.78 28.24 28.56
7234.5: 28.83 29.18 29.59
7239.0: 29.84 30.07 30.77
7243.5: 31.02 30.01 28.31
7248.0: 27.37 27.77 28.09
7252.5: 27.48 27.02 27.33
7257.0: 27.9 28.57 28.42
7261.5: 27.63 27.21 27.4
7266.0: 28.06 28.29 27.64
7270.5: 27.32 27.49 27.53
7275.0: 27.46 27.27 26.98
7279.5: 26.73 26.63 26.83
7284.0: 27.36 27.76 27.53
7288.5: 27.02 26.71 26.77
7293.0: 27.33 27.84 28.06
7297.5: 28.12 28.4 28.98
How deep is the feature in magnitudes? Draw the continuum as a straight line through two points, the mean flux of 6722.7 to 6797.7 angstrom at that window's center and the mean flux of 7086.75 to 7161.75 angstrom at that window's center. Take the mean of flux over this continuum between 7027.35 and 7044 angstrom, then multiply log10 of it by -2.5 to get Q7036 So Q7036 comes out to 0.02 mag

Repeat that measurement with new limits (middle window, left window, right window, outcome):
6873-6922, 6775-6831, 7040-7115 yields 0.07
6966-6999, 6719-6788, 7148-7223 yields -0.01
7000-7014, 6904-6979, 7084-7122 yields -0.02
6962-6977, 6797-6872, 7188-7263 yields 0.02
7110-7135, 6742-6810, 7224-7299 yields -0.04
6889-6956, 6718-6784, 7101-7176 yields 0.02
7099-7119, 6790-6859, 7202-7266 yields -0.04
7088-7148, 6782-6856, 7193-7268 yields -0.04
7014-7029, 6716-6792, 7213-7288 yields -0.02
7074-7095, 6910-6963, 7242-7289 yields -0.03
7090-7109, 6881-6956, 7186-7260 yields -0.03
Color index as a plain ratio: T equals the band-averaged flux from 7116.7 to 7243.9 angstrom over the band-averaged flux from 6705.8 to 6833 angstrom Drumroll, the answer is 0.97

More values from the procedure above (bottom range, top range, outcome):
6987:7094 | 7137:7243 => 0.98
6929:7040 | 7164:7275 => 0.98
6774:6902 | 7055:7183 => 1.00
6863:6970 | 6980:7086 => 1.02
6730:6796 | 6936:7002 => 0.98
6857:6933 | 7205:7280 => 0.98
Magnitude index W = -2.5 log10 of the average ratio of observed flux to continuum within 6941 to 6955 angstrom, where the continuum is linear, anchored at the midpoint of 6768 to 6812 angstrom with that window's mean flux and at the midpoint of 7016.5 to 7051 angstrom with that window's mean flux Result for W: 0.02 mag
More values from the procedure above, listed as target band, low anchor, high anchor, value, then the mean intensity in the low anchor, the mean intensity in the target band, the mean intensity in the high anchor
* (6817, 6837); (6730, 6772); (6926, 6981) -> -0.01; 29.8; 29.9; 29.2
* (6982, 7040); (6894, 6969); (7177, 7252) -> -0.02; 29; 29.4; 28.8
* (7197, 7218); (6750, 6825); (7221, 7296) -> 0.01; 29.6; 27.9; 28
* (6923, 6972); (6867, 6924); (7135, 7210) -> -0.02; 28.4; 29.1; 28.9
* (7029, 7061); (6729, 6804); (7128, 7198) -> 0.01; 29.6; 29.2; 29.2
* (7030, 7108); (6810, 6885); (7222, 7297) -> -0.02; 29.6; 29.3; 28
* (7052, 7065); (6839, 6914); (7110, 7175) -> 0.00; 28.8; 29.1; 29.3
